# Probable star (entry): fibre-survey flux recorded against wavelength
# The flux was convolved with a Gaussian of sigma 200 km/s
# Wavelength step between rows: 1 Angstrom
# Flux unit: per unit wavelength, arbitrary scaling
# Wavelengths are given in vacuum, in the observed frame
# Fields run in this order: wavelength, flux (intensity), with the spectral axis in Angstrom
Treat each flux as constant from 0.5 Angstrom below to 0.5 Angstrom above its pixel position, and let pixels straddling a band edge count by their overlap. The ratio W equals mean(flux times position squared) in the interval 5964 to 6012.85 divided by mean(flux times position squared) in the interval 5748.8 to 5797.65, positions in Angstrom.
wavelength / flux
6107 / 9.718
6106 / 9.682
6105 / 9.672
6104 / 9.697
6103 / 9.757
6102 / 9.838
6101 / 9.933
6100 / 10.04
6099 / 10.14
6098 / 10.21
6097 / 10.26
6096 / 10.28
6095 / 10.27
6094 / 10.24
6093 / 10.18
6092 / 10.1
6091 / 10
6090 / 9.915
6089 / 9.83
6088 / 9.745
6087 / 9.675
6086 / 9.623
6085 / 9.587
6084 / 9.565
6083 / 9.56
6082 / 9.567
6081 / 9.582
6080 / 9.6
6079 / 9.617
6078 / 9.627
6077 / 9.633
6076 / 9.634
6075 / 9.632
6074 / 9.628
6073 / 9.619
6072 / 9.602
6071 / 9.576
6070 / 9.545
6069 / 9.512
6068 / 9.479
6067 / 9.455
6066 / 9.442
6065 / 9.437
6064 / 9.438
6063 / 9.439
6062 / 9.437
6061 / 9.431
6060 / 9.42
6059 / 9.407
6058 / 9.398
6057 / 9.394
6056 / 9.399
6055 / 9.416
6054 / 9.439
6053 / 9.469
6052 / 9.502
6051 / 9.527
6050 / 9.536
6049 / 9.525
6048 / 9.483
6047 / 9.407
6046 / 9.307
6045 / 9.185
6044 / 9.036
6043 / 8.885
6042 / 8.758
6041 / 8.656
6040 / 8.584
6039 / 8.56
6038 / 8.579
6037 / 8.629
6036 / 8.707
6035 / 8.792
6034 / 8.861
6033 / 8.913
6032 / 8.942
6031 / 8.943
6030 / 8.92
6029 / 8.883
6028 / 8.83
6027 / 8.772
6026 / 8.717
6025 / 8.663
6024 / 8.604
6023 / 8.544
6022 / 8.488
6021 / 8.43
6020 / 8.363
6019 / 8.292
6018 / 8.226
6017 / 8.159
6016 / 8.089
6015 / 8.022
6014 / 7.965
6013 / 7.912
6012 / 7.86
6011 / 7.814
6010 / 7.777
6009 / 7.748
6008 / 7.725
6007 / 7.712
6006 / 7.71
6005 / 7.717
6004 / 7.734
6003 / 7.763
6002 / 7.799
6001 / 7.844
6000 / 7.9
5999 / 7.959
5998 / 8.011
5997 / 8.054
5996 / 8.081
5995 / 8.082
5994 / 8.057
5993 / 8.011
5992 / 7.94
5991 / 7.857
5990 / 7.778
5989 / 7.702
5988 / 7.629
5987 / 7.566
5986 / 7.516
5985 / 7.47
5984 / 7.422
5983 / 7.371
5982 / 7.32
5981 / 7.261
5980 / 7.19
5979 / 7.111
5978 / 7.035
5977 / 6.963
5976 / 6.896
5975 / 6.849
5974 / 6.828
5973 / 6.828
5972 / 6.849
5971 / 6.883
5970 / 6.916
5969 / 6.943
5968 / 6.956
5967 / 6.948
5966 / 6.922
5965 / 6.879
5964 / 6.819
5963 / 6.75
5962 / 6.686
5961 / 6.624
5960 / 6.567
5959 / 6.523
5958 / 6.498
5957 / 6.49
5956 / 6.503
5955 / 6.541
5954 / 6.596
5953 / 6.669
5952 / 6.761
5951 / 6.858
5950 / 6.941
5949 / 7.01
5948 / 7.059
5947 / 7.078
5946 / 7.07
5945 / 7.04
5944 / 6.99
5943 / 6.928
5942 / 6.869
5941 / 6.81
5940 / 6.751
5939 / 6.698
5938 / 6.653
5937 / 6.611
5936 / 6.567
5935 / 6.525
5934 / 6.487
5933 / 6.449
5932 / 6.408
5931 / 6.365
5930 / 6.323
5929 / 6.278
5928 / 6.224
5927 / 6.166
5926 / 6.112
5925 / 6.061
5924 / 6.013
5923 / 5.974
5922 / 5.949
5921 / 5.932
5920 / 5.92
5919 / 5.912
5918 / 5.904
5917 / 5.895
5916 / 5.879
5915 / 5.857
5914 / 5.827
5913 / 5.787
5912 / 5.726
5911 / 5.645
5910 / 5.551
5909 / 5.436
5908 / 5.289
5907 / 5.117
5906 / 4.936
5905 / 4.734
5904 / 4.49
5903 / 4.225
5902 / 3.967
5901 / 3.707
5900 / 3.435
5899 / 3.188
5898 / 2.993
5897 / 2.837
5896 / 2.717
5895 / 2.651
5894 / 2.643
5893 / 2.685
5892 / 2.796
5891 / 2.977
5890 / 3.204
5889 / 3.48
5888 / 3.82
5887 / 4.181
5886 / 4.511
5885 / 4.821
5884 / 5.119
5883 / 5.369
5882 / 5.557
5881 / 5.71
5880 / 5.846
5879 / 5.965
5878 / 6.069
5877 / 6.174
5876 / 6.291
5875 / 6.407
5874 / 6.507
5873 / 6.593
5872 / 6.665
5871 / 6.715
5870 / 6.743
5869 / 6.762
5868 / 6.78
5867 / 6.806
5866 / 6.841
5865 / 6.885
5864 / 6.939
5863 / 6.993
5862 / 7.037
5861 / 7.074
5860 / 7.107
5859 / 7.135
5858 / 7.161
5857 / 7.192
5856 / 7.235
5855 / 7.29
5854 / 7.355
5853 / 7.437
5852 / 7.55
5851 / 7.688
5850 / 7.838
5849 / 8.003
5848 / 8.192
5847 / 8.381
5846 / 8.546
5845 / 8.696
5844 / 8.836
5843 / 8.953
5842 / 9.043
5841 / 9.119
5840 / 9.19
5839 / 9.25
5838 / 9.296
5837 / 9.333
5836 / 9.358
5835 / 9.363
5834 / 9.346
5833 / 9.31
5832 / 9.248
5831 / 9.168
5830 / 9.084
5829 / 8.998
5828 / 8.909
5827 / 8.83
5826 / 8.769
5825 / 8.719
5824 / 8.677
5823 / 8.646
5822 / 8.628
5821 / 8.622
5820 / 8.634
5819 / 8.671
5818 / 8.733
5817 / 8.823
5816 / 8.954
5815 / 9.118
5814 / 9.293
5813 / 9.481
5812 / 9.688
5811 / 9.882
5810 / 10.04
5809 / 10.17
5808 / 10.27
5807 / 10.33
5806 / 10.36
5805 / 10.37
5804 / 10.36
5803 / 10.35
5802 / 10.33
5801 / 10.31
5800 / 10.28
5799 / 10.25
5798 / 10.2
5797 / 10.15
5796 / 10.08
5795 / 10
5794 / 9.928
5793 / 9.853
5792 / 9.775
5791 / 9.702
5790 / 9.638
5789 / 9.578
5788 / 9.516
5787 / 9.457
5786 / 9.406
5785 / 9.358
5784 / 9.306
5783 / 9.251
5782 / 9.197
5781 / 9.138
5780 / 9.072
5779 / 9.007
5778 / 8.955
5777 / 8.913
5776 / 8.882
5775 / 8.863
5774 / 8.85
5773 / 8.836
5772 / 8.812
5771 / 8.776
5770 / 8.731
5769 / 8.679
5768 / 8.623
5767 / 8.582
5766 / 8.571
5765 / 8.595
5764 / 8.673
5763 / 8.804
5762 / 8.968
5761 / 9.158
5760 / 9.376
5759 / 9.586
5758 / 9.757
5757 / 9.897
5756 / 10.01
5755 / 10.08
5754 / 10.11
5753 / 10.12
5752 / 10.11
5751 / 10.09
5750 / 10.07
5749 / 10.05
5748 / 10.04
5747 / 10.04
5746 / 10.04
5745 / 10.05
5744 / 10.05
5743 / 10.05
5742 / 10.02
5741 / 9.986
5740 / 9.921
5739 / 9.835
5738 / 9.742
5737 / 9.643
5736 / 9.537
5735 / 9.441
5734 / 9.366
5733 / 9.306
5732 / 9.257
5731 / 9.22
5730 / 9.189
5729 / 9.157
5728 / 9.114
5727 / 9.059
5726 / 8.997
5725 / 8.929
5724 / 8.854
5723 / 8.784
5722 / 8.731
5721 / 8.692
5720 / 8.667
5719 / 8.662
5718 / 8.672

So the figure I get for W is 0.86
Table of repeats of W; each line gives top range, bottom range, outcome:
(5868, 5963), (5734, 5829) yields 0.63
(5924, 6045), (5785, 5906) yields 1.04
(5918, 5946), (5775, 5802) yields 0.70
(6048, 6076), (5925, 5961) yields 1.49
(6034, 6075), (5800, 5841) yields 1.07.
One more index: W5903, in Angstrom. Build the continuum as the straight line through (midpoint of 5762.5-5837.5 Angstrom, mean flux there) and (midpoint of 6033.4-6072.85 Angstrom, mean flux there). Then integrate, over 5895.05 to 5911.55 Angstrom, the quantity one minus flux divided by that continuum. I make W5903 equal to 9.0 Angstrom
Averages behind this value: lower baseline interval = 9.33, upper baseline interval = 9.25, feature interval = 4.23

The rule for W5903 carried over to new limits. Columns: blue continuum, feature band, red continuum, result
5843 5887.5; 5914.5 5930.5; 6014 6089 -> 3.21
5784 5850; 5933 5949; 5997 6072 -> 3.92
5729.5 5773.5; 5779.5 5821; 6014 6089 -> -1.05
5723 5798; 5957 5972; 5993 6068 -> 3.52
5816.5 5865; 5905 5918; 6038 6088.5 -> 4.69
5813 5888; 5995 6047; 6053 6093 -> 4.39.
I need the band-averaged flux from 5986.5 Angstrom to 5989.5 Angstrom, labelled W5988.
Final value 7.63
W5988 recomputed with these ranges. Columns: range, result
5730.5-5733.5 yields 9.26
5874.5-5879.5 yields 6.18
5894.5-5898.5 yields 2.8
